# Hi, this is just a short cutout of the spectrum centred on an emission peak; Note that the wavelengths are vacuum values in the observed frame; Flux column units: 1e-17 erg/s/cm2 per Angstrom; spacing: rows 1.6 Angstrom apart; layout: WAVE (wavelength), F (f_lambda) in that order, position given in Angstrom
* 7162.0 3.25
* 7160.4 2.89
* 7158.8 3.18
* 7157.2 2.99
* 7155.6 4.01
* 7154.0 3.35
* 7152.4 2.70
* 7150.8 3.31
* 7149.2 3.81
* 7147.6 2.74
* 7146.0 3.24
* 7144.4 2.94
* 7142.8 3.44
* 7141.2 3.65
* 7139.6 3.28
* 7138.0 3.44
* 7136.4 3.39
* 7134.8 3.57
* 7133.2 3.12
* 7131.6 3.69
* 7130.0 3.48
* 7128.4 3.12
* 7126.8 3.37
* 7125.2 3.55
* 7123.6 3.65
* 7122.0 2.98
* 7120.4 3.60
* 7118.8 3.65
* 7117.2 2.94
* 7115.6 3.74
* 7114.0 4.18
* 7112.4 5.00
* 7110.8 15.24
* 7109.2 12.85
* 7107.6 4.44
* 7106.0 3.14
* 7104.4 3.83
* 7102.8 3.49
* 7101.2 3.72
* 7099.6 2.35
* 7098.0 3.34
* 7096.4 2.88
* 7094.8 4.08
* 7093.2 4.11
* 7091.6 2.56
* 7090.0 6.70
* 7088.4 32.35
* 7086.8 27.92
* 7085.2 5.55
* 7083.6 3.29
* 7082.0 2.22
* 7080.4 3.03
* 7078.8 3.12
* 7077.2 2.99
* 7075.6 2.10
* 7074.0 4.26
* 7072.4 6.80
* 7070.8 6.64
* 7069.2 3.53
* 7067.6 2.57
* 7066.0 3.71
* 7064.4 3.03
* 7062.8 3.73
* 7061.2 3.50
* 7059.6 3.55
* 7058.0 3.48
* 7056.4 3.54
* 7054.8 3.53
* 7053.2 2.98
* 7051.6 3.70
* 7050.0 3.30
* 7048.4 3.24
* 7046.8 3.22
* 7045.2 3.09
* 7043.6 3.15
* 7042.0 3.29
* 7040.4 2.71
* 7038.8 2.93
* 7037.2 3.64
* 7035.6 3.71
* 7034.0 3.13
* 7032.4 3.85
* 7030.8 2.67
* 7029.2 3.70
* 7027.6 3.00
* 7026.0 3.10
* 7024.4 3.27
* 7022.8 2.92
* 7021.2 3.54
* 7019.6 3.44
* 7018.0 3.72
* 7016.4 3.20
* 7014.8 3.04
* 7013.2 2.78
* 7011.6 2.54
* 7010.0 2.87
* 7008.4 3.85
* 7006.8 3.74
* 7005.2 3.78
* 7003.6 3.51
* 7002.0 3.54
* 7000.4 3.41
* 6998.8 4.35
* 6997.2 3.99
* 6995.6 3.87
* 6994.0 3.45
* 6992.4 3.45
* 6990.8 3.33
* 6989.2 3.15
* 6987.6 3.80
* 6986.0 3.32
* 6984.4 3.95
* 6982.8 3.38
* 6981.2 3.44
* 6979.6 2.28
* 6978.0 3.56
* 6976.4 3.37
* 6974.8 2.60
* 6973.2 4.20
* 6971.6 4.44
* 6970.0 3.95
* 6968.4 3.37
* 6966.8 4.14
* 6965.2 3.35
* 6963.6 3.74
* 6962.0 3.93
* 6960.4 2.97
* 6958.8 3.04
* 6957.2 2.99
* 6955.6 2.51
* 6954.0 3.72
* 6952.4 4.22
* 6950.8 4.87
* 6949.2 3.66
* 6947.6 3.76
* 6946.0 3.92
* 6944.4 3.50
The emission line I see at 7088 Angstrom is H-alpha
